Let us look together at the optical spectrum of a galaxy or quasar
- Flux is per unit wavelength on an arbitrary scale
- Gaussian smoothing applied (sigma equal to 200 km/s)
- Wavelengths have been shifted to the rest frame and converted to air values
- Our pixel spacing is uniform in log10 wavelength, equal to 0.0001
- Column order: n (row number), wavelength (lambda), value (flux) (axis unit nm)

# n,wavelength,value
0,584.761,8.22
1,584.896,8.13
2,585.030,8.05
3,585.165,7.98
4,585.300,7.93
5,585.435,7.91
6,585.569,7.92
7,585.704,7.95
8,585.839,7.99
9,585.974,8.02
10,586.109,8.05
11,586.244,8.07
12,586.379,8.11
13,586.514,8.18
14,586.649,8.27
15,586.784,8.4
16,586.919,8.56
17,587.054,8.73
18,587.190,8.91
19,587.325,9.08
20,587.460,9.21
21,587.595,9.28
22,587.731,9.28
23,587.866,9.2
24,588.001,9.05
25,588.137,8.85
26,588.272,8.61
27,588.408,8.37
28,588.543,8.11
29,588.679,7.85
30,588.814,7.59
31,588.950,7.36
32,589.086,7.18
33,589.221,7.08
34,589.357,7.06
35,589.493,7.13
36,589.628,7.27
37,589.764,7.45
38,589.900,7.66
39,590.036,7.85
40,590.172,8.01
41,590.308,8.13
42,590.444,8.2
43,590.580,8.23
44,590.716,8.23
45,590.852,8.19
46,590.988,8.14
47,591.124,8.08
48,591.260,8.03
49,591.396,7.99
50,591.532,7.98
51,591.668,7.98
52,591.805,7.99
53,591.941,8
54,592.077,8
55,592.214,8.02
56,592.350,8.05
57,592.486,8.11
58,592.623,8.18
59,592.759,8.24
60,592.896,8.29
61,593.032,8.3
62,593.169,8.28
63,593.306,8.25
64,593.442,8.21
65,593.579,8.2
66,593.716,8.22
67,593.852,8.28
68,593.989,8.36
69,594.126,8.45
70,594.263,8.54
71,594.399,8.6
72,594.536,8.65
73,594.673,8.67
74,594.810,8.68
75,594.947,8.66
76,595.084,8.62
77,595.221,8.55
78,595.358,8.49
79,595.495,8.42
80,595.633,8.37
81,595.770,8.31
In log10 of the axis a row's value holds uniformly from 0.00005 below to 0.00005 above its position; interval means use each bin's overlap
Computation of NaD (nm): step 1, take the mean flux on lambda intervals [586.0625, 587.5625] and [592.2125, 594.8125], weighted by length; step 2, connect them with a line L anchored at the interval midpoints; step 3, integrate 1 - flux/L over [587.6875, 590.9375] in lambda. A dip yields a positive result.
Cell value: 0.18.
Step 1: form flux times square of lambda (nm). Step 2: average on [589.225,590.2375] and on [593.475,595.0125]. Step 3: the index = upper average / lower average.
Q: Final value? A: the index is 1.15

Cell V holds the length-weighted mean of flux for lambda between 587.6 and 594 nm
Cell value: 8.08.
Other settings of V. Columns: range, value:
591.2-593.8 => 8.12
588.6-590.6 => 7.59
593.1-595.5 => 8.45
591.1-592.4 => 8.01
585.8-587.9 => 8.58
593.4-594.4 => 8.35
